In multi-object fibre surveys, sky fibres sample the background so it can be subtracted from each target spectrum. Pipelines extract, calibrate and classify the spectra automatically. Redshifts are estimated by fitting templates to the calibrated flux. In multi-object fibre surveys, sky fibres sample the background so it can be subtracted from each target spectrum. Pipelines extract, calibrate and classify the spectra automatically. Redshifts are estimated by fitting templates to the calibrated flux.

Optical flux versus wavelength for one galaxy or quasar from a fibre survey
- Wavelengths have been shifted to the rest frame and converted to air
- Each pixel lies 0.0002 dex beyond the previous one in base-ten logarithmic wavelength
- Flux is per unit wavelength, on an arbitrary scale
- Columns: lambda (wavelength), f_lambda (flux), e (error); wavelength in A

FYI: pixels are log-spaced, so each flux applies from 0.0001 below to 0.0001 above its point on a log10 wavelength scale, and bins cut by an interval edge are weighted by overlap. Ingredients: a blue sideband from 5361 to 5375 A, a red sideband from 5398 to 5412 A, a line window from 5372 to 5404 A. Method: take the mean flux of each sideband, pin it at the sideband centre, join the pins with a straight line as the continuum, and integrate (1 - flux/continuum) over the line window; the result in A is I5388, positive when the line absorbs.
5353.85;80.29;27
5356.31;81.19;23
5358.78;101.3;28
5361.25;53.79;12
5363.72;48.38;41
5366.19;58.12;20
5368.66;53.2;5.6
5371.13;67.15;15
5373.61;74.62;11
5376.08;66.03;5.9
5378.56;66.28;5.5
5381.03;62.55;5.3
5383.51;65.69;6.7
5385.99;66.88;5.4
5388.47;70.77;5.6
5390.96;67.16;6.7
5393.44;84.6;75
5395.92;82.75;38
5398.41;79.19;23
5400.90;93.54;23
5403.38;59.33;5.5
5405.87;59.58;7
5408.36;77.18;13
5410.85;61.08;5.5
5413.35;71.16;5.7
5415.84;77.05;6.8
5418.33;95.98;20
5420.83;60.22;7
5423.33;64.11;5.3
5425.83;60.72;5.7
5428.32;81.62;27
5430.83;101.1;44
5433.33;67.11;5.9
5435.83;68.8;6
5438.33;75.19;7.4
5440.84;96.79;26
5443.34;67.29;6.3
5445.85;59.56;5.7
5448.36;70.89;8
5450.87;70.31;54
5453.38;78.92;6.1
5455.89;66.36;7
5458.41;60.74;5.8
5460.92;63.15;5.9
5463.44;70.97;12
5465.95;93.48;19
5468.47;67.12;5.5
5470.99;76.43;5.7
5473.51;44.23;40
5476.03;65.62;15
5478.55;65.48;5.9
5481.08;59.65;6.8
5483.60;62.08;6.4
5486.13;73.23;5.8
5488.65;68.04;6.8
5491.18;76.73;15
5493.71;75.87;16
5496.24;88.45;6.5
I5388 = -3.1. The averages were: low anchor 59.7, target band 72.5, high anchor 71.3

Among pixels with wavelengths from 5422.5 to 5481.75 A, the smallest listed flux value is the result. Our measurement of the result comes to 44.23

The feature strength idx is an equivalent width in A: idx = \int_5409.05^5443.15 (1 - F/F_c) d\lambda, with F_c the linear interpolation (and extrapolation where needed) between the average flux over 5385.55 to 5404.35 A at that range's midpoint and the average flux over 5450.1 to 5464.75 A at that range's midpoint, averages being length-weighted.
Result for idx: -1.4 A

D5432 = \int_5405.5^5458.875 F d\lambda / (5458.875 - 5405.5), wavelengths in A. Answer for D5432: 72.7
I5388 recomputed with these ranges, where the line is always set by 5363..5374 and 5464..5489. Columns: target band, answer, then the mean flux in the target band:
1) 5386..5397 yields -2.46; 75.2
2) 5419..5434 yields -2.25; 73.6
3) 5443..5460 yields -0.48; 67.6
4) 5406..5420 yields -2.58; 74.6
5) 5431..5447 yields -2.37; 74.5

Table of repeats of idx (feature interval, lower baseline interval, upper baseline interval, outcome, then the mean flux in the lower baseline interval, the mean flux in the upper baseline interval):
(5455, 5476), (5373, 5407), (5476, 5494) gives 0.33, 71.4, 68.1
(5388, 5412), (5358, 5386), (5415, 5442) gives -0.99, 64.7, 77.1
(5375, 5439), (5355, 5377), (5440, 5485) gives -4.49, 67.2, 68.6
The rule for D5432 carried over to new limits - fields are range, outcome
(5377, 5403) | 73.4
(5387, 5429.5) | 73.2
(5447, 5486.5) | 67.9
